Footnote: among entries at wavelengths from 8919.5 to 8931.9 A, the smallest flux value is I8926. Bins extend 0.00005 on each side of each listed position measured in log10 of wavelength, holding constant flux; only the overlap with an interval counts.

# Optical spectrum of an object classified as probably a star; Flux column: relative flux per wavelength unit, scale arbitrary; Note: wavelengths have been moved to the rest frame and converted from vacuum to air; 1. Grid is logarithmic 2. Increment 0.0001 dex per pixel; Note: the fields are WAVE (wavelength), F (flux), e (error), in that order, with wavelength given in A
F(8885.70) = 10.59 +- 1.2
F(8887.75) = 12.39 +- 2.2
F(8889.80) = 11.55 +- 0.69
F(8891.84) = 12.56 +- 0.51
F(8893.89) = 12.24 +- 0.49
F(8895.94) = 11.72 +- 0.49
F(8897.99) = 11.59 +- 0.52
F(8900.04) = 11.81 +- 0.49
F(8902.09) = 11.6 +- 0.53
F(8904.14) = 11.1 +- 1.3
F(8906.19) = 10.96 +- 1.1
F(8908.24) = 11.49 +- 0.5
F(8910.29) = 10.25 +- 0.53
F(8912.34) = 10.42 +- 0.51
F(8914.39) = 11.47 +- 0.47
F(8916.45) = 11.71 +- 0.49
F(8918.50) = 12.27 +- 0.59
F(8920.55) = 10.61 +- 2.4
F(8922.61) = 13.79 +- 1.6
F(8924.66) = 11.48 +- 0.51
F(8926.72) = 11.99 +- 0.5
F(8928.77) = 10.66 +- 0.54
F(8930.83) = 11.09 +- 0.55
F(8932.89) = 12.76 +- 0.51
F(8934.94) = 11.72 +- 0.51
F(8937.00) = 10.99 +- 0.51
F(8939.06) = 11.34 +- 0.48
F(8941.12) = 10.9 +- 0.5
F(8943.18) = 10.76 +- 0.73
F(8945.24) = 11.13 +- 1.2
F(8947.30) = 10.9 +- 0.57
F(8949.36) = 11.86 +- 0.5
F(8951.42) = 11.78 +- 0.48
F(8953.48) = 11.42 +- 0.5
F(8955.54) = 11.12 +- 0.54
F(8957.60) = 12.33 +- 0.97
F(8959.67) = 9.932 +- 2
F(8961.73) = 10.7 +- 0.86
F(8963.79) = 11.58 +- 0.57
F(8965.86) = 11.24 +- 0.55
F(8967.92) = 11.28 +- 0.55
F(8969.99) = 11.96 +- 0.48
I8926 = 10.61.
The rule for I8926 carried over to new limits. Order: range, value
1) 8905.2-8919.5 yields 10.25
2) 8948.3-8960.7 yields 9.932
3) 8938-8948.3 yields 10.76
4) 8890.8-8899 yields 11.59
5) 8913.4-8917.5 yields 11.47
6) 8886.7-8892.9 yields 11.55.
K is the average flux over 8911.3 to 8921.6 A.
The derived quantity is 11.3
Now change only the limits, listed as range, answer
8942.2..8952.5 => 11.3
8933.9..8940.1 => 11.4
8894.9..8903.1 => 11.7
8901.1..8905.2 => 11.3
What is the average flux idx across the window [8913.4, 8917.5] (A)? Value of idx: 11.6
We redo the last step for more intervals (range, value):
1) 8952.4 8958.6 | 11.6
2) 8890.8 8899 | 12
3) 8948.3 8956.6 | 11.6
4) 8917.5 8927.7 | 12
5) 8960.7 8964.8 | 11.2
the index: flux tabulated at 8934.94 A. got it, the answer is 11.72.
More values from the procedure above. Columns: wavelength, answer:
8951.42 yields 11.78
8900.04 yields 11.81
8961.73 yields 10.7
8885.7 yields 10.59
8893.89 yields 12.24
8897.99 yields 11.59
